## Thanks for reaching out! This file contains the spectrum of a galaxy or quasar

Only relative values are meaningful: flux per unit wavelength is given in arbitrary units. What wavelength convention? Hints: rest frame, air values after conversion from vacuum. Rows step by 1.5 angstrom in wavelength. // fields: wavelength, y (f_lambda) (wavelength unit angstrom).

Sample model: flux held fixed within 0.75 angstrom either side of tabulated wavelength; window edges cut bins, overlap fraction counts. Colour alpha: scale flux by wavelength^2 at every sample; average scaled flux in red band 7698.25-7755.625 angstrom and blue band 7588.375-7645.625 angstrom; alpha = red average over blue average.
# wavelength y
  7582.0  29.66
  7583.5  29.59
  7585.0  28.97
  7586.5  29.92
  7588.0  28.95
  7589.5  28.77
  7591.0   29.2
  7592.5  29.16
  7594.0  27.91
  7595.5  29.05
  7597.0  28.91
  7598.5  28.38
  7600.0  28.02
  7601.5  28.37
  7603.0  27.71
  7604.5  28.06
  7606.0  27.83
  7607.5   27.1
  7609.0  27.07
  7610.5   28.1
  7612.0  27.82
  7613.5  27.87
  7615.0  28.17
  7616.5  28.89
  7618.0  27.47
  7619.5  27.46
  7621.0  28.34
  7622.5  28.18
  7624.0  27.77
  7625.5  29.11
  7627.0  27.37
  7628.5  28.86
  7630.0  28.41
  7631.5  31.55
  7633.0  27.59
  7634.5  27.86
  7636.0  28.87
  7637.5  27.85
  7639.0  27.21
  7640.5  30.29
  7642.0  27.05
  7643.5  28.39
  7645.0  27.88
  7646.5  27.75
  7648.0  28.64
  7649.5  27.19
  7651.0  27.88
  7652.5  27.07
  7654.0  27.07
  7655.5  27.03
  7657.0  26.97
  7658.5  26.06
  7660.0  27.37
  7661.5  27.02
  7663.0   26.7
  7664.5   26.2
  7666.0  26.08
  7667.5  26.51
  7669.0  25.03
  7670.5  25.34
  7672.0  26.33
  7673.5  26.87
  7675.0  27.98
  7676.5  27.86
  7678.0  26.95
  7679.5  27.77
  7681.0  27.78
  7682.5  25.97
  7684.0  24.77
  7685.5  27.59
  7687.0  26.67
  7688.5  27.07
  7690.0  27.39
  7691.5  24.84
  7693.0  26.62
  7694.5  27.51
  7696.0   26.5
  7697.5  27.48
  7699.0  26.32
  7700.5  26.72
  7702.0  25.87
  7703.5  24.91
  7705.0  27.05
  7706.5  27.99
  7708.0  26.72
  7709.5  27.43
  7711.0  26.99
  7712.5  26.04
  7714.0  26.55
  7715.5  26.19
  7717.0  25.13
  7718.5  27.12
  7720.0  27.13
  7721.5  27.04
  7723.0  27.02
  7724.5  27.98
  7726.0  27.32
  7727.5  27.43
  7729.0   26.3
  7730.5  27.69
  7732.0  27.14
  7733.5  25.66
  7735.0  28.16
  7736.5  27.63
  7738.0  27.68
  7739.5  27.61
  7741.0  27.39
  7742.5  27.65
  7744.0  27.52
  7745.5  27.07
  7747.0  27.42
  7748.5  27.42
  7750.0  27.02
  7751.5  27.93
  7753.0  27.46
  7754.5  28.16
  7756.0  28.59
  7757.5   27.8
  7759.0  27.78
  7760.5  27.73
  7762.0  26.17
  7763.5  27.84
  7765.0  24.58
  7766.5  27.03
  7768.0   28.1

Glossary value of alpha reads 1.0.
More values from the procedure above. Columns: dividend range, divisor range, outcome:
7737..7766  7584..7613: 1.00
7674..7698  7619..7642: 0.96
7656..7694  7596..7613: 0.97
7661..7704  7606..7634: 0.96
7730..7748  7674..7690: 1.03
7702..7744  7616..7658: 0.98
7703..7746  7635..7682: 1.01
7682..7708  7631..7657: 0.96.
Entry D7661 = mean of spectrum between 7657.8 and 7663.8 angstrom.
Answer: 26.8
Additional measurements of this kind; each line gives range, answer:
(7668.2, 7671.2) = 25.2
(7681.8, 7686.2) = 26.1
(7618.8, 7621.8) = 27.9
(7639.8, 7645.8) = 28.4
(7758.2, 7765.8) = 26.8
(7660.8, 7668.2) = 26.5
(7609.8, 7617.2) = 28.2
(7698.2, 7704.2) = 26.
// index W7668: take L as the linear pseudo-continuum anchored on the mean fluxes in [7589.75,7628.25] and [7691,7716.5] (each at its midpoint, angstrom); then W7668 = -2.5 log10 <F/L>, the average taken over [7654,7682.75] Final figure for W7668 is 0.017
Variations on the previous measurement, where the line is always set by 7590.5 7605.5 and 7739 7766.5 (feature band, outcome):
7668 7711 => 0.04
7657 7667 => 0.06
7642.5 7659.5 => 0.03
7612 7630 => 0.01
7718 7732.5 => 0.01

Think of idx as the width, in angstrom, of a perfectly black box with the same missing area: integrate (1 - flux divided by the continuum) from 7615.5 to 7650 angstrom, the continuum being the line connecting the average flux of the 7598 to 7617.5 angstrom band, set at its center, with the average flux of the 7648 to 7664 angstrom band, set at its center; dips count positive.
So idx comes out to -1.0 angstrom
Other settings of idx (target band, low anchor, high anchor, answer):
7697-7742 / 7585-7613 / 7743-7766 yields 1.08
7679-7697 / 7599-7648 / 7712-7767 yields 0.59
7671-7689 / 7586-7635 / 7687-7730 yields 0.17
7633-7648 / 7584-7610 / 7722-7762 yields 0.01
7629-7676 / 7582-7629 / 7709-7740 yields 0.66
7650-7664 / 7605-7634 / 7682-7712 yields 0.21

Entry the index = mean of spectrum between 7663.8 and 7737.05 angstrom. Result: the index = 26.7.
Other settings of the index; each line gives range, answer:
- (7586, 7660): 28.1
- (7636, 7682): 27.2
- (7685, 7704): 26.6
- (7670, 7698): 26.8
